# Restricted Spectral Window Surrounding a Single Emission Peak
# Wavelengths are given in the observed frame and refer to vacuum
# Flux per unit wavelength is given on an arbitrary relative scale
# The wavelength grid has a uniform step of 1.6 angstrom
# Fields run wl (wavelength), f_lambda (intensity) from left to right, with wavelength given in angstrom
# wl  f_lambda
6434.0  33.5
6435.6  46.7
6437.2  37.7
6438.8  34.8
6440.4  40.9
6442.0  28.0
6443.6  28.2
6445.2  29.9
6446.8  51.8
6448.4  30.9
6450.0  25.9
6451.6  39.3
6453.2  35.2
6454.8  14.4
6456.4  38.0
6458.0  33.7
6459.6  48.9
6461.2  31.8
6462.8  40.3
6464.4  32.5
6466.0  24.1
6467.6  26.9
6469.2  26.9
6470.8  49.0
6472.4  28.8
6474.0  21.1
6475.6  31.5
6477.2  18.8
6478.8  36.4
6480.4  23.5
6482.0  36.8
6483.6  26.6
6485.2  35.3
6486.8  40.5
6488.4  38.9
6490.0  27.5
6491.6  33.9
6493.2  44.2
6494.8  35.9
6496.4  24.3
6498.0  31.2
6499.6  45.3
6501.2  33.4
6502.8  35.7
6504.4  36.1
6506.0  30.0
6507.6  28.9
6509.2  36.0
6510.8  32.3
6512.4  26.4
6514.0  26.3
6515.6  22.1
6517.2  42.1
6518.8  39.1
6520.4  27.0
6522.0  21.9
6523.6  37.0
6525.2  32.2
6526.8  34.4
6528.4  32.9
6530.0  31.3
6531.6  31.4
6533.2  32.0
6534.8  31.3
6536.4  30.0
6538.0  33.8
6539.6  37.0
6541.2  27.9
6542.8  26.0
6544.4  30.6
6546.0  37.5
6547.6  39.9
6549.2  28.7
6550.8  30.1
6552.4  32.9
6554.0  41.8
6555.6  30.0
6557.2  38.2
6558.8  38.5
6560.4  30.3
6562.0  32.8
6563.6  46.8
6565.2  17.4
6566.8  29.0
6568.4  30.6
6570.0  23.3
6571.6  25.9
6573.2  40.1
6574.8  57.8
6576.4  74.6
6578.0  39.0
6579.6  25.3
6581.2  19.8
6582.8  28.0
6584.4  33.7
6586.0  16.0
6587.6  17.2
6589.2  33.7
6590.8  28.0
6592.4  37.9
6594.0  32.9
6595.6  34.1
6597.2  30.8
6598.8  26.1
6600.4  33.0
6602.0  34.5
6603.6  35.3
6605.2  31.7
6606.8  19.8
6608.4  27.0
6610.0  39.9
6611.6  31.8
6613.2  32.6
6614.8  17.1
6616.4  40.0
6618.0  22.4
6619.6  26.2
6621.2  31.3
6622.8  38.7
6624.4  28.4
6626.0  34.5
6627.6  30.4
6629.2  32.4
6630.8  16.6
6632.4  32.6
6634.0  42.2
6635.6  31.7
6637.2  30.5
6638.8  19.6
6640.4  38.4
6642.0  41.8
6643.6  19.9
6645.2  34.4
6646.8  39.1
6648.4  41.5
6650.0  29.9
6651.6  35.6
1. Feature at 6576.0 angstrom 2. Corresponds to Hbeta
